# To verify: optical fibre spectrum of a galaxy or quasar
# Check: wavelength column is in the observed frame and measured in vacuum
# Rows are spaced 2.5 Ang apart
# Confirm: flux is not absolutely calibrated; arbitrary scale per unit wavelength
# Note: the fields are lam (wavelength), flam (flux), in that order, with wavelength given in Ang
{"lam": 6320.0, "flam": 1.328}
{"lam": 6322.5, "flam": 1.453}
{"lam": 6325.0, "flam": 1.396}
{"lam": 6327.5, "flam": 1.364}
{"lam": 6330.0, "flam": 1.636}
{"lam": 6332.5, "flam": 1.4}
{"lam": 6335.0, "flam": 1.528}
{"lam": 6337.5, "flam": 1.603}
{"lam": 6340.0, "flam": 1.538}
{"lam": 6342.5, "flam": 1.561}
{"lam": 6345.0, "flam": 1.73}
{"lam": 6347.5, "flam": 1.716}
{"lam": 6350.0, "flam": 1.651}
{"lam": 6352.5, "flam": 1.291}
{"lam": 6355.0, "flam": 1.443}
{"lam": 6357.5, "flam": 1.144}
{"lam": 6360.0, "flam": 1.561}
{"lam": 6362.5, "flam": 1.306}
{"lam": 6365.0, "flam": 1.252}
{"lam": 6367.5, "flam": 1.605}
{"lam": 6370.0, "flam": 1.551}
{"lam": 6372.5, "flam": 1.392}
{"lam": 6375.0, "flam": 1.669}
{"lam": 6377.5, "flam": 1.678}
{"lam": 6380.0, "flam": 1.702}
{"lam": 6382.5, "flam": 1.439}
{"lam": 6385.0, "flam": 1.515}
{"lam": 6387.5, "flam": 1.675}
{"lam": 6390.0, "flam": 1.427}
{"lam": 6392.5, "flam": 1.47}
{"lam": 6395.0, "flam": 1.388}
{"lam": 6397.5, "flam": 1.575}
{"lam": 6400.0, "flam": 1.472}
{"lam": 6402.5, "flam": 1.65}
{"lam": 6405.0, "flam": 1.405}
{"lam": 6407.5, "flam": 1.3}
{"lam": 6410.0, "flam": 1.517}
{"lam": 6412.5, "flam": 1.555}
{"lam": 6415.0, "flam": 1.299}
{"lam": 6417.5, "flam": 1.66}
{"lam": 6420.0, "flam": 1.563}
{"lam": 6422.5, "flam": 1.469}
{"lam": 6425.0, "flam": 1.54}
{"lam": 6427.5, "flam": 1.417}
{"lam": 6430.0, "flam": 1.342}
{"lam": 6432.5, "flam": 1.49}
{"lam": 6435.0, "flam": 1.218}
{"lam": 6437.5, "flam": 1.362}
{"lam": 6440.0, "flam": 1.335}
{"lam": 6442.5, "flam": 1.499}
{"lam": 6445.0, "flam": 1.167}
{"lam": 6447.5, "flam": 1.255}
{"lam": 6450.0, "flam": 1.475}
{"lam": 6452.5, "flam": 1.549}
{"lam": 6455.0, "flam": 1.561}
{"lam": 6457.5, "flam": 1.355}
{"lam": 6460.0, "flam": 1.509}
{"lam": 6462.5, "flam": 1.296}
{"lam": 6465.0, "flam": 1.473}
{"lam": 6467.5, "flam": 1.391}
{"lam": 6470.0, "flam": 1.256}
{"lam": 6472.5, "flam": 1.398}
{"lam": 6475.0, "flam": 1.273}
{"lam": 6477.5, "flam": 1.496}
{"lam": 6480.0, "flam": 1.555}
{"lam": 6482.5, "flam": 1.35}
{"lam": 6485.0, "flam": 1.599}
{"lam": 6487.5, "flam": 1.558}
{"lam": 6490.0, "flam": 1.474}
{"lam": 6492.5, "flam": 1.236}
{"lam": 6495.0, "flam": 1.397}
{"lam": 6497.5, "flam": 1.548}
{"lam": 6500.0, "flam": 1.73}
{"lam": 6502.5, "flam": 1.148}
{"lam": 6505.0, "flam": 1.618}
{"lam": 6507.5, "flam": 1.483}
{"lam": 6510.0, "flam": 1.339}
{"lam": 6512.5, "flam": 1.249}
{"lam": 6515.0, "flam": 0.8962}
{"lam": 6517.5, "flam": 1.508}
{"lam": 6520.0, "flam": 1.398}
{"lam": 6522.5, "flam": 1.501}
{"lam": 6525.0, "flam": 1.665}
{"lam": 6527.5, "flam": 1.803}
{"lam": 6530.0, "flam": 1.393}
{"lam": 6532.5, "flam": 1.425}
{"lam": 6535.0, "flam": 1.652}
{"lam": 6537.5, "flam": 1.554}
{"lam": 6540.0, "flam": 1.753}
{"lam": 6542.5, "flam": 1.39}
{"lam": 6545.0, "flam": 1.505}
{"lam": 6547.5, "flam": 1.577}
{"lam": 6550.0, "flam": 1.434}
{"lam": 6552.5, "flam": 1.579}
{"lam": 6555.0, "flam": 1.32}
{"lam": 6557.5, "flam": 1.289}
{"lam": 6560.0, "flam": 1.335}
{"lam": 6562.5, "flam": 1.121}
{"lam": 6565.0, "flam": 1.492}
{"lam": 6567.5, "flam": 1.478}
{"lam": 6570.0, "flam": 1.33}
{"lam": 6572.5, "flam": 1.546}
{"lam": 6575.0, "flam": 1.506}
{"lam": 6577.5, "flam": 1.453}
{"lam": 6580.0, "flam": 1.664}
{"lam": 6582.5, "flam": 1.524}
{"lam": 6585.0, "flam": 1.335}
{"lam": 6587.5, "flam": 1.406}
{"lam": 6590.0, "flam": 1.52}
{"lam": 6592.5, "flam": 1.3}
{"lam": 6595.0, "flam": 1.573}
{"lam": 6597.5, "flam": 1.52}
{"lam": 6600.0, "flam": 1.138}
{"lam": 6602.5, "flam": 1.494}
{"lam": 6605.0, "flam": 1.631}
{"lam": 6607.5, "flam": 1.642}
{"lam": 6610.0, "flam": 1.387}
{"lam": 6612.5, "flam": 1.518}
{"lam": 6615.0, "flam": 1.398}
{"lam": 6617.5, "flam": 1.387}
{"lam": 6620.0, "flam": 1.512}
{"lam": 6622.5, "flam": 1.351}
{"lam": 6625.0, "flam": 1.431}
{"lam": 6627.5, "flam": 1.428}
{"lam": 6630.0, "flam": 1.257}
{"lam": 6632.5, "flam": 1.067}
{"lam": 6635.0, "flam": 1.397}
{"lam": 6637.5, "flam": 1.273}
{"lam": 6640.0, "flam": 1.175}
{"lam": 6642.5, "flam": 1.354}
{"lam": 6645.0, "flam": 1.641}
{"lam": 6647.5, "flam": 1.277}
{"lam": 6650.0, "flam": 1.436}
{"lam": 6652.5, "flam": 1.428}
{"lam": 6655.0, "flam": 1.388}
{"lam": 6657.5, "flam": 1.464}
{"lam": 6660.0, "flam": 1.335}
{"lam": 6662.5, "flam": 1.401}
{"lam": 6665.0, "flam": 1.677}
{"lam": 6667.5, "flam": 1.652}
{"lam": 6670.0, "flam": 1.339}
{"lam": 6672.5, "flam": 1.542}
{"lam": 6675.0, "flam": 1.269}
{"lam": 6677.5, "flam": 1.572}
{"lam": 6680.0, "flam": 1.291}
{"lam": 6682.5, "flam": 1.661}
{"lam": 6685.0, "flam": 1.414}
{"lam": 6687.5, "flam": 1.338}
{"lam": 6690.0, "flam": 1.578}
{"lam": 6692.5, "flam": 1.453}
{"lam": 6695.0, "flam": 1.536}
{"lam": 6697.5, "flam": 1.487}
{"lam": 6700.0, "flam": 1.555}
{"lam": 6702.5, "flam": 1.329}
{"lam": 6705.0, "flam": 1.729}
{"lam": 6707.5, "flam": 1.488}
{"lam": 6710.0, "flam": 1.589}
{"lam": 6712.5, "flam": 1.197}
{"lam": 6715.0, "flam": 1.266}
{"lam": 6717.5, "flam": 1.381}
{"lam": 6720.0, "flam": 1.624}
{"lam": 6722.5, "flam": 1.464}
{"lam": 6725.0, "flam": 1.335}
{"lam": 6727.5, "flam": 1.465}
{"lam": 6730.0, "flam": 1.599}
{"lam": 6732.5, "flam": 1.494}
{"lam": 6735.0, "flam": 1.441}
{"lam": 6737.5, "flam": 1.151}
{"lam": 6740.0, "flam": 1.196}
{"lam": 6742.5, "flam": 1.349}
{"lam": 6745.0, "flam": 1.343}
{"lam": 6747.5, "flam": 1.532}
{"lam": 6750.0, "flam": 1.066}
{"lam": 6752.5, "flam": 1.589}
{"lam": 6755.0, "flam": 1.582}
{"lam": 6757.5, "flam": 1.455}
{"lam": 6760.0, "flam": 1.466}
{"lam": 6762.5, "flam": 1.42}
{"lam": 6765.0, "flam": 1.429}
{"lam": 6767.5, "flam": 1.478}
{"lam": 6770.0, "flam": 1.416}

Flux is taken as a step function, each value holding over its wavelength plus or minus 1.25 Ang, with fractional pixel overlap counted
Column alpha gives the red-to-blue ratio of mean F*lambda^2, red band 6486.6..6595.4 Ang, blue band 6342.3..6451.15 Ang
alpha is 1.0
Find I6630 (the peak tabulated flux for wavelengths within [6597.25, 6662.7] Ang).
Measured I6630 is 1.642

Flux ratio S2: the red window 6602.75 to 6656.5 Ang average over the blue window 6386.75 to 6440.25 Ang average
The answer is 0.96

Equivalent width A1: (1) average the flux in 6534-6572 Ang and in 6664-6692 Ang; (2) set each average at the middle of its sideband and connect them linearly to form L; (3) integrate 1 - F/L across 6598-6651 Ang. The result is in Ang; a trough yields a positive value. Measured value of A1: 2.8 Ang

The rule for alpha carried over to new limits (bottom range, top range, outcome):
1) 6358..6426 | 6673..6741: 1.06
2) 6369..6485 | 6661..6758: 1.08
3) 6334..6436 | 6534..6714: 1.04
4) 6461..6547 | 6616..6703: 1.03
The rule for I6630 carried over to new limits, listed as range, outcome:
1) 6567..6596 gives 1.664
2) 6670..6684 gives 1.661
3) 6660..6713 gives 1.729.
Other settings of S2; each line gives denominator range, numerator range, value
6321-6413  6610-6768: 0.95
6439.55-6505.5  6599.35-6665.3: 0.98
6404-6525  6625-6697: 1.00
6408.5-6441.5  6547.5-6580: 0.99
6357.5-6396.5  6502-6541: 0.98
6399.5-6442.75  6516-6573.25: 1.02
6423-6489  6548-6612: 1.02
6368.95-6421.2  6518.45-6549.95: 1.02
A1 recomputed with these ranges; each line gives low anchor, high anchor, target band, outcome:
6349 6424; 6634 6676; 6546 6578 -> 0.45 Ang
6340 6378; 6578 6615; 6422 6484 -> 3.68 Ang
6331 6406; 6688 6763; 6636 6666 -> 1.06 Ang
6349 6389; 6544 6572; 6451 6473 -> 0.42 Ang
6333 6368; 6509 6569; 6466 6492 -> 0.52 Ang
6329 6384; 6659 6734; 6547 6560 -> 0.59 Ang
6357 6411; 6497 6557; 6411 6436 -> 0.47 Ang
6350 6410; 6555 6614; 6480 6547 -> -0.79 Ang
